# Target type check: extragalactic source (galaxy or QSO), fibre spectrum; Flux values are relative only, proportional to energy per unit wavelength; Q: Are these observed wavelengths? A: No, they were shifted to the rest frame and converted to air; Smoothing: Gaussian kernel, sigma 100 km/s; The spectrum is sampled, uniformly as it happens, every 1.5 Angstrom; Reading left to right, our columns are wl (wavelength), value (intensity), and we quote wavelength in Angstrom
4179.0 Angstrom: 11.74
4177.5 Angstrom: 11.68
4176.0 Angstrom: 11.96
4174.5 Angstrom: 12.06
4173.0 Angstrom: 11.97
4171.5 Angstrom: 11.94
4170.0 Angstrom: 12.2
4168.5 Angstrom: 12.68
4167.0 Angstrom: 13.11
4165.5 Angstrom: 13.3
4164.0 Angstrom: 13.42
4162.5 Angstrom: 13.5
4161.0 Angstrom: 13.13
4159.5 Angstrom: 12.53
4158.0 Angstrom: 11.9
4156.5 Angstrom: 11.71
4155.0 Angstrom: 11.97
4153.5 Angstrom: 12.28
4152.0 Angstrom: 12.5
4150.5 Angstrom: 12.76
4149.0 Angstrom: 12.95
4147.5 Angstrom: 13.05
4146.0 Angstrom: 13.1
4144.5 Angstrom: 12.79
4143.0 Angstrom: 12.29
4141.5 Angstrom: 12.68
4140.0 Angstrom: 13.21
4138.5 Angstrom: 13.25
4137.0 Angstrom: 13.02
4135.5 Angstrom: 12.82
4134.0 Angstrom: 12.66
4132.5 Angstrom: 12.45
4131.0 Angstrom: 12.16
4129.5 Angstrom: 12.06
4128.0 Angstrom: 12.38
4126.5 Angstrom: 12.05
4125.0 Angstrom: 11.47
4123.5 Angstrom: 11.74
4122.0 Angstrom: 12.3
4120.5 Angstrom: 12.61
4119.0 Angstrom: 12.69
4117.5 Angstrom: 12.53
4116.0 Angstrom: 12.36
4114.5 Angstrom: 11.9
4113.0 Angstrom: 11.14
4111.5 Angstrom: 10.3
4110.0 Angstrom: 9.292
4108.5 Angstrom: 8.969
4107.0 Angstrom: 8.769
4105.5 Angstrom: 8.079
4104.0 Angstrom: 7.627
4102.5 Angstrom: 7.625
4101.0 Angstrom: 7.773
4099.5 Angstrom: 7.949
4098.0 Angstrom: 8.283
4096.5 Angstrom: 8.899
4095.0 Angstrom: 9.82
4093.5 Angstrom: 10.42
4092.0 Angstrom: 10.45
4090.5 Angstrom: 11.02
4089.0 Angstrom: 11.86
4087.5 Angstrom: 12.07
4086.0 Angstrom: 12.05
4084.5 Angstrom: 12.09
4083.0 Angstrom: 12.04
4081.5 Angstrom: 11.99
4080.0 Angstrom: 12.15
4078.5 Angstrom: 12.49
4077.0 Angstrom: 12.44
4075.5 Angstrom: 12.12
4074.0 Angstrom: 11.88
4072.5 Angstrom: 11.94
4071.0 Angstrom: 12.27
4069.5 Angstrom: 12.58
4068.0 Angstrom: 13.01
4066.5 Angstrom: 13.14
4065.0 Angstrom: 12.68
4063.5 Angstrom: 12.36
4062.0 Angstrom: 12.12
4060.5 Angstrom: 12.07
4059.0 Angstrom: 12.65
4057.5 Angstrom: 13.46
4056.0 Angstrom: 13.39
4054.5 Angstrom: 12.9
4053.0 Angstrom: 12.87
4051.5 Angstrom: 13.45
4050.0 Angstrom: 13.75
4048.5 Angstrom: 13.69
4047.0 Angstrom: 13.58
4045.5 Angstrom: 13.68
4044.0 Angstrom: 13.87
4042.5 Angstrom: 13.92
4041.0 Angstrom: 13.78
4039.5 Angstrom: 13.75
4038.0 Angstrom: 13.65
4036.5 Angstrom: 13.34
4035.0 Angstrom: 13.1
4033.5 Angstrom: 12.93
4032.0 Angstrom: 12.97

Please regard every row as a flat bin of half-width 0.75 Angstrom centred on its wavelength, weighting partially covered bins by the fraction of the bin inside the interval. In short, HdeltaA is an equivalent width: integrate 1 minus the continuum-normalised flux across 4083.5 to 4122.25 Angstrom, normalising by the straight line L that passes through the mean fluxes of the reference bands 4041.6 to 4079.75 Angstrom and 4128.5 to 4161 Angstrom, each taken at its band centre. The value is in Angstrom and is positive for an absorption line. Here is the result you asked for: 7.3 Angstrom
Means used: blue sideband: 12.9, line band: 10.3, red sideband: 12.6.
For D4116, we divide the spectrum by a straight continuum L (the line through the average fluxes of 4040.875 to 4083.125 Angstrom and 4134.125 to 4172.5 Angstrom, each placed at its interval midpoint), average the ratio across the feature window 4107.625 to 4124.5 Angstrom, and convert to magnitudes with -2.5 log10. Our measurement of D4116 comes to 0.12 mag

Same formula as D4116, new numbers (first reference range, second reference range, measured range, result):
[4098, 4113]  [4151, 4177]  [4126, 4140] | -0.204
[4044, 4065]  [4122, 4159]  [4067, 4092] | 0.072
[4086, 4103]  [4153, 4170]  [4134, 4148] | -0.098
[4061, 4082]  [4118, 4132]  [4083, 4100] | 0.166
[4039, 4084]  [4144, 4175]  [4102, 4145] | 0.107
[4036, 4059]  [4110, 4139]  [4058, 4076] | 0.063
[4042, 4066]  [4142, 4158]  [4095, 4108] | 0.481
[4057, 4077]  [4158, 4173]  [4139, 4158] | 0.011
